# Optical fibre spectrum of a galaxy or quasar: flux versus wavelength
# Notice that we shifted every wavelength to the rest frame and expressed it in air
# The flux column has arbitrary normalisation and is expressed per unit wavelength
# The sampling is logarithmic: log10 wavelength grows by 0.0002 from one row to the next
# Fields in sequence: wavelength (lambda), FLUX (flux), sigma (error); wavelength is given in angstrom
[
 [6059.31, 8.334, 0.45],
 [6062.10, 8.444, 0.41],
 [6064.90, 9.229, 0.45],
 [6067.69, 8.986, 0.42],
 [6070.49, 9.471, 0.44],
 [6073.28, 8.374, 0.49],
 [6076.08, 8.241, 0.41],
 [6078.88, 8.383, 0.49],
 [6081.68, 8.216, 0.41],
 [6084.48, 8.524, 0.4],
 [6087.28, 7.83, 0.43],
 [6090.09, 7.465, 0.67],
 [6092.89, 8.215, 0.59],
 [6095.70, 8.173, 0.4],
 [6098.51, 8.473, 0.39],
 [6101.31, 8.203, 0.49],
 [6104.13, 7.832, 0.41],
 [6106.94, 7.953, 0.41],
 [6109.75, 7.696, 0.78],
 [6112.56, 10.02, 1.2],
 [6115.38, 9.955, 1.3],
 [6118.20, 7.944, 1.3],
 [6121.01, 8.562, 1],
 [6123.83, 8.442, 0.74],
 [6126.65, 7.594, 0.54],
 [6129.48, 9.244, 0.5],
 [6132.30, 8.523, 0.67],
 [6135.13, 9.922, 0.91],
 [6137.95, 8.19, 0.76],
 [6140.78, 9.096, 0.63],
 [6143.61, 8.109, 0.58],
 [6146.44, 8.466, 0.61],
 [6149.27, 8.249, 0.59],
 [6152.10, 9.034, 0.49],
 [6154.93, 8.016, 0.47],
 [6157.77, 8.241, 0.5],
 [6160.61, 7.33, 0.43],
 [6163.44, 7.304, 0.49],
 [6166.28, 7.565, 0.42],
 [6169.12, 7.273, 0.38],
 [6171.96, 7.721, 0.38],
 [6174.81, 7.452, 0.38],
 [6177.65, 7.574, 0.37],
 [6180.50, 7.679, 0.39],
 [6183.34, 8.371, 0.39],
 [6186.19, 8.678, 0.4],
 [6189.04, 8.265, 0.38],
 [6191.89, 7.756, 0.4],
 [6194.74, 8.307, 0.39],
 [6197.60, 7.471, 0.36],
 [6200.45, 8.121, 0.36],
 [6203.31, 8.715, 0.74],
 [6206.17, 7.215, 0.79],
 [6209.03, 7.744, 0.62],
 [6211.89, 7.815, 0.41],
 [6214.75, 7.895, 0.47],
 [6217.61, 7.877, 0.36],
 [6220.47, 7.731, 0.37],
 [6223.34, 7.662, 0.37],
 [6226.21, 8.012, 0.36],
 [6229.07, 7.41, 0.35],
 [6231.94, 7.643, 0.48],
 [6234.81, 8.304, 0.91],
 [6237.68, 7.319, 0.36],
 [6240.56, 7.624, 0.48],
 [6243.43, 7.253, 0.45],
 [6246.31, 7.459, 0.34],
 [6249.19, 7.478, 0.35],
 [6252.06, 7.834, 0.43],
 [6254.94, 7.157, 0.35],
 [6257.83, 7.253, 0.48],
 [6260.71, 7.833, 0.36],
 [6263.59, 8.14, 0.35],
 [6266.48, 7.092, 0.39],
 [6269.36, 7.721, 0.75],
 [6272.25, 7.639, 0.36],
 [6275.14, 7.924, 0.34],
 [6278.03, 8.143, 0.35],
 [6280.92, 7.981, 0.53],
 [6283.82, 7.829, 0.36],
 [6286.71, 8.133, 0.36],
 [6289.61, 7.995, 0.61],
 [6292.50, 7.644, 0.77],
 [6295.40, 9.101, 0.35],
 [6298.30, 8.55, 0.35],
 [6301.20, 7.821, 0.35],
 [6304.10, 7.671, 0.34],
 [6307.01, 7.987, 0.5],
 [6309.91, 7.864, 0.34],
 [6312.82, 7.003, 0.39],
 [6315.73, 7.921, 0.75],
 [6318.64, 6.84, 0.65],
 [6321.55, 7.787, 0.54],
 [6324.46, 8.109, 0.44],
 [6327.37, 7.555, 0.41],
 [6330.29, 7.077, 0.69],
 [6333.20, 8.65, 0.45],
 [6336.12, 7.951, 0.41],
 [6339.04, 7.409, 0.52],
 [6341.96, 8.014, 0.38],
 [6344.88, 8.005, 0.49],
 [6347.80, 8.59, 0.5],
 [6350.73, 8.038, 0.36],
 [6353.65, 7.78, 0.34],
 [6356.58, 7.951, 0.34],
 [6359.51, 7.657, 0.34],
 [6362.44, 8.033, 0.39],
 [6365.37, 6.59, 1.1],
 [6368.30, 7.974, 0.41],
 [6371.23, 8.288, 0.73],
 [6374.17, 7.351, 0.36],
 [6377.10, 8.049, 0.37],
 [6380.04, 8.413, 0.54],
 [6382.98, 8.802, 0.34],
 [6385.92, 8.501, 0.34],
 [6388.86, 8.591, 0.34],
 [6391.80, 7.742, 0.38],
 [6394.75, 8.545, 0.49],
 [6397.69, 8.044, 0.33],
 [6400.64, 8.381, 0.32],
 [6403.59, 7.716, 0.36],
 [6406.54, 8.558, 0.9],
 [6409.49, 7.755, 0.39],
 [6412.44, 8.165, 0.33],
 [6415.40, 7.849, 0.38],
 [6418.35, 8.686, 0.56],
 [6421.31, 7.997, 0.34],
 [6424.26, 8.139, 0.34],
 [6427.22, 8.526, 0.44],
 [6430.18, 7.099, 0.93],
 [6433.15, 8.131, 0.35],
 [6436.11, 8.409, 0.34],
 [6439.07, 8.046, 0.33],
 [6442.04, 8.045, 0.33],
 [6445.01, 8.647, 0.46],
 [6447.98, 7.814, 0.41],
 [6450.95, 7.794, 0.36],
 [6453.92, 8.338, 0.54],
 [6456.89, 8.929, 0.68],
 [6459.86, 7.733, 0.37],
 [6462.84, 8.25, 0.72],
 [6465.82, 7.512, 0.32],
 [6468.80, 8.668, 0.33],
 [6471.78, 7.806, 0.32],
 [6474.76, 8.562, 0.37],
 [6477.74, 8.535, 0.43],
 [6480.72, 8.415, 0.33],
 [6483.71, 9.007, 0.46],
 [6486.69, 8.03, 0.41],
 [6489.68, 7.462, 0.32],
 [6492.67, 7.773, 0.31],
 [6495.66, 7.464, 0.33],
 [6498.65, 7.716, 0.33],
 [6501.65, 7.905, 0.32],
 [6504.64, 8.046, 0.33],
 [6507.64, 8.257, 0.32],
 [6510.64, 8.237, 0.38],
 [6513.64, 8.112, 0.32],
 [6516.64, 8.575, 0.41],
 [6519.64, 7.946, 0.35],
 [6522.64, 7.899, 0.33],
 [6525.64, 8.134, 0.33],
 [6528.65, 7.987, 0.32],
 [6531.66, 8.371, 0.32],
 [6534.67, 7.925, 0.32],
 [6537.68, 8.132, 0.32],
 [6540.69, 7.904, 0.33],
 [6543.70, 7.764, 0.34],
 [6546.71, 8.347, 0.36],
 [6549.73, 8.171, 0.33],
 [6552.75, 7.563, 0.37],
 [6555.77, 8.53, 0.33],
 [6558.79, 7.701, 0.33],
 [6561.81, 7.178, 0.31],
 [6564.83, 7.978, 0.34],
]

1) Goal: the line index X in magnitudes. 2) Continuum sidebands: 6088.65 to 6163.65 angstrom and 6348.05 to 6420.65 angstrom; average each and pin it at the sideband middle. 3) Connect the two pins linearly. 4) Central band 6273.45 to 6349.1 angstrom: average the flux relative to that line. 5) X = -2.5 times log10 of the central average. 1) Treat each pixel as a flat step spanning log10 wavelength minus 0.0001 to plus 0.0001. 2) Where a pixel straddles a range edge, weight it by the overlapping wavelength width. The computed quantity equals 0.03 mag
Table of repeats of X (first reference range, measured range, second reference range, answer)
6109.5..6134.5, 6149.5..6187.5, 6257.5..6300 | 0.08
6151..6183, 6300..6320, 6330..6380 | 0.04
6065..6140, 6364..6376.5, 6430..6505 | 0.08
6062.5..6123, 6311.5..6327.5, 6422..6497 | 0.10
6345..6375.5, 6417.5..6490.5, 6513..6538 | -0.03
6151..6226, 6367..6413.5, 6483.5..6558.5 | -0.03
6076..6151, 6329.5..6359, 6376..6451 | 0.04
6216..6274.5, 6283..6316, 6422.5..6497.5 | -0.03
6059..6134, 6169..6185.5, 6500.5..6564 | 0.08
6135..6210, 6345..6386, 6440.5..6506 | 0.01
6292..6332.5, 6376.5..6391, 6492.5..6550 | -0.08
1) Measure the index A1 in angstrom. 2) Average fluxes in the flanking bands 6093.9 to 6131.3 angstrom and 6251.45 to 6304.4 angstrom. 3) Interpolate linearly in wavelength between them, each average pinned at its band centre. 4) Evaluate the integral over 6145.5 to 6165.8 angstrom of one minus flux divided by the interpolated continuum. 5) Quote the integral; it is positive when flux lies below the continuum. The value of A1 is 0.62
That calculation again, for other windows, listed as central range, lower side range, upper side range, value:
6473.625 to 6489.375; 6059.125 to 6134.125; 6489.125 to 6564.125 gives -0.80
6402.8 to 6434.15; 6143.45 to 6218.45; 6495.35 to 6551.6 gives -0.18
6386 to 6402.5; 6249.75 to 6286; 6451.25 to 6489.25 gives -0.41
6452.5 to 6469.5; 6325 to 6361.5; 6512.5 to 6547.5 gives -0.43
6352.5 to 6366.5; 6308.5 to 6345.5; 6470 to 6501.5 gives 0.28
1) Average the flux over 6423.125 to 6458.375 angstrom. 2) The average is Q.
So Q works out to 8.16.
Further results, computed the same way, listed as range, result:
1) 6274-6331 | 7.86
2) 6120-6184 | 8.17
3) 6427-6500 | 8.1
